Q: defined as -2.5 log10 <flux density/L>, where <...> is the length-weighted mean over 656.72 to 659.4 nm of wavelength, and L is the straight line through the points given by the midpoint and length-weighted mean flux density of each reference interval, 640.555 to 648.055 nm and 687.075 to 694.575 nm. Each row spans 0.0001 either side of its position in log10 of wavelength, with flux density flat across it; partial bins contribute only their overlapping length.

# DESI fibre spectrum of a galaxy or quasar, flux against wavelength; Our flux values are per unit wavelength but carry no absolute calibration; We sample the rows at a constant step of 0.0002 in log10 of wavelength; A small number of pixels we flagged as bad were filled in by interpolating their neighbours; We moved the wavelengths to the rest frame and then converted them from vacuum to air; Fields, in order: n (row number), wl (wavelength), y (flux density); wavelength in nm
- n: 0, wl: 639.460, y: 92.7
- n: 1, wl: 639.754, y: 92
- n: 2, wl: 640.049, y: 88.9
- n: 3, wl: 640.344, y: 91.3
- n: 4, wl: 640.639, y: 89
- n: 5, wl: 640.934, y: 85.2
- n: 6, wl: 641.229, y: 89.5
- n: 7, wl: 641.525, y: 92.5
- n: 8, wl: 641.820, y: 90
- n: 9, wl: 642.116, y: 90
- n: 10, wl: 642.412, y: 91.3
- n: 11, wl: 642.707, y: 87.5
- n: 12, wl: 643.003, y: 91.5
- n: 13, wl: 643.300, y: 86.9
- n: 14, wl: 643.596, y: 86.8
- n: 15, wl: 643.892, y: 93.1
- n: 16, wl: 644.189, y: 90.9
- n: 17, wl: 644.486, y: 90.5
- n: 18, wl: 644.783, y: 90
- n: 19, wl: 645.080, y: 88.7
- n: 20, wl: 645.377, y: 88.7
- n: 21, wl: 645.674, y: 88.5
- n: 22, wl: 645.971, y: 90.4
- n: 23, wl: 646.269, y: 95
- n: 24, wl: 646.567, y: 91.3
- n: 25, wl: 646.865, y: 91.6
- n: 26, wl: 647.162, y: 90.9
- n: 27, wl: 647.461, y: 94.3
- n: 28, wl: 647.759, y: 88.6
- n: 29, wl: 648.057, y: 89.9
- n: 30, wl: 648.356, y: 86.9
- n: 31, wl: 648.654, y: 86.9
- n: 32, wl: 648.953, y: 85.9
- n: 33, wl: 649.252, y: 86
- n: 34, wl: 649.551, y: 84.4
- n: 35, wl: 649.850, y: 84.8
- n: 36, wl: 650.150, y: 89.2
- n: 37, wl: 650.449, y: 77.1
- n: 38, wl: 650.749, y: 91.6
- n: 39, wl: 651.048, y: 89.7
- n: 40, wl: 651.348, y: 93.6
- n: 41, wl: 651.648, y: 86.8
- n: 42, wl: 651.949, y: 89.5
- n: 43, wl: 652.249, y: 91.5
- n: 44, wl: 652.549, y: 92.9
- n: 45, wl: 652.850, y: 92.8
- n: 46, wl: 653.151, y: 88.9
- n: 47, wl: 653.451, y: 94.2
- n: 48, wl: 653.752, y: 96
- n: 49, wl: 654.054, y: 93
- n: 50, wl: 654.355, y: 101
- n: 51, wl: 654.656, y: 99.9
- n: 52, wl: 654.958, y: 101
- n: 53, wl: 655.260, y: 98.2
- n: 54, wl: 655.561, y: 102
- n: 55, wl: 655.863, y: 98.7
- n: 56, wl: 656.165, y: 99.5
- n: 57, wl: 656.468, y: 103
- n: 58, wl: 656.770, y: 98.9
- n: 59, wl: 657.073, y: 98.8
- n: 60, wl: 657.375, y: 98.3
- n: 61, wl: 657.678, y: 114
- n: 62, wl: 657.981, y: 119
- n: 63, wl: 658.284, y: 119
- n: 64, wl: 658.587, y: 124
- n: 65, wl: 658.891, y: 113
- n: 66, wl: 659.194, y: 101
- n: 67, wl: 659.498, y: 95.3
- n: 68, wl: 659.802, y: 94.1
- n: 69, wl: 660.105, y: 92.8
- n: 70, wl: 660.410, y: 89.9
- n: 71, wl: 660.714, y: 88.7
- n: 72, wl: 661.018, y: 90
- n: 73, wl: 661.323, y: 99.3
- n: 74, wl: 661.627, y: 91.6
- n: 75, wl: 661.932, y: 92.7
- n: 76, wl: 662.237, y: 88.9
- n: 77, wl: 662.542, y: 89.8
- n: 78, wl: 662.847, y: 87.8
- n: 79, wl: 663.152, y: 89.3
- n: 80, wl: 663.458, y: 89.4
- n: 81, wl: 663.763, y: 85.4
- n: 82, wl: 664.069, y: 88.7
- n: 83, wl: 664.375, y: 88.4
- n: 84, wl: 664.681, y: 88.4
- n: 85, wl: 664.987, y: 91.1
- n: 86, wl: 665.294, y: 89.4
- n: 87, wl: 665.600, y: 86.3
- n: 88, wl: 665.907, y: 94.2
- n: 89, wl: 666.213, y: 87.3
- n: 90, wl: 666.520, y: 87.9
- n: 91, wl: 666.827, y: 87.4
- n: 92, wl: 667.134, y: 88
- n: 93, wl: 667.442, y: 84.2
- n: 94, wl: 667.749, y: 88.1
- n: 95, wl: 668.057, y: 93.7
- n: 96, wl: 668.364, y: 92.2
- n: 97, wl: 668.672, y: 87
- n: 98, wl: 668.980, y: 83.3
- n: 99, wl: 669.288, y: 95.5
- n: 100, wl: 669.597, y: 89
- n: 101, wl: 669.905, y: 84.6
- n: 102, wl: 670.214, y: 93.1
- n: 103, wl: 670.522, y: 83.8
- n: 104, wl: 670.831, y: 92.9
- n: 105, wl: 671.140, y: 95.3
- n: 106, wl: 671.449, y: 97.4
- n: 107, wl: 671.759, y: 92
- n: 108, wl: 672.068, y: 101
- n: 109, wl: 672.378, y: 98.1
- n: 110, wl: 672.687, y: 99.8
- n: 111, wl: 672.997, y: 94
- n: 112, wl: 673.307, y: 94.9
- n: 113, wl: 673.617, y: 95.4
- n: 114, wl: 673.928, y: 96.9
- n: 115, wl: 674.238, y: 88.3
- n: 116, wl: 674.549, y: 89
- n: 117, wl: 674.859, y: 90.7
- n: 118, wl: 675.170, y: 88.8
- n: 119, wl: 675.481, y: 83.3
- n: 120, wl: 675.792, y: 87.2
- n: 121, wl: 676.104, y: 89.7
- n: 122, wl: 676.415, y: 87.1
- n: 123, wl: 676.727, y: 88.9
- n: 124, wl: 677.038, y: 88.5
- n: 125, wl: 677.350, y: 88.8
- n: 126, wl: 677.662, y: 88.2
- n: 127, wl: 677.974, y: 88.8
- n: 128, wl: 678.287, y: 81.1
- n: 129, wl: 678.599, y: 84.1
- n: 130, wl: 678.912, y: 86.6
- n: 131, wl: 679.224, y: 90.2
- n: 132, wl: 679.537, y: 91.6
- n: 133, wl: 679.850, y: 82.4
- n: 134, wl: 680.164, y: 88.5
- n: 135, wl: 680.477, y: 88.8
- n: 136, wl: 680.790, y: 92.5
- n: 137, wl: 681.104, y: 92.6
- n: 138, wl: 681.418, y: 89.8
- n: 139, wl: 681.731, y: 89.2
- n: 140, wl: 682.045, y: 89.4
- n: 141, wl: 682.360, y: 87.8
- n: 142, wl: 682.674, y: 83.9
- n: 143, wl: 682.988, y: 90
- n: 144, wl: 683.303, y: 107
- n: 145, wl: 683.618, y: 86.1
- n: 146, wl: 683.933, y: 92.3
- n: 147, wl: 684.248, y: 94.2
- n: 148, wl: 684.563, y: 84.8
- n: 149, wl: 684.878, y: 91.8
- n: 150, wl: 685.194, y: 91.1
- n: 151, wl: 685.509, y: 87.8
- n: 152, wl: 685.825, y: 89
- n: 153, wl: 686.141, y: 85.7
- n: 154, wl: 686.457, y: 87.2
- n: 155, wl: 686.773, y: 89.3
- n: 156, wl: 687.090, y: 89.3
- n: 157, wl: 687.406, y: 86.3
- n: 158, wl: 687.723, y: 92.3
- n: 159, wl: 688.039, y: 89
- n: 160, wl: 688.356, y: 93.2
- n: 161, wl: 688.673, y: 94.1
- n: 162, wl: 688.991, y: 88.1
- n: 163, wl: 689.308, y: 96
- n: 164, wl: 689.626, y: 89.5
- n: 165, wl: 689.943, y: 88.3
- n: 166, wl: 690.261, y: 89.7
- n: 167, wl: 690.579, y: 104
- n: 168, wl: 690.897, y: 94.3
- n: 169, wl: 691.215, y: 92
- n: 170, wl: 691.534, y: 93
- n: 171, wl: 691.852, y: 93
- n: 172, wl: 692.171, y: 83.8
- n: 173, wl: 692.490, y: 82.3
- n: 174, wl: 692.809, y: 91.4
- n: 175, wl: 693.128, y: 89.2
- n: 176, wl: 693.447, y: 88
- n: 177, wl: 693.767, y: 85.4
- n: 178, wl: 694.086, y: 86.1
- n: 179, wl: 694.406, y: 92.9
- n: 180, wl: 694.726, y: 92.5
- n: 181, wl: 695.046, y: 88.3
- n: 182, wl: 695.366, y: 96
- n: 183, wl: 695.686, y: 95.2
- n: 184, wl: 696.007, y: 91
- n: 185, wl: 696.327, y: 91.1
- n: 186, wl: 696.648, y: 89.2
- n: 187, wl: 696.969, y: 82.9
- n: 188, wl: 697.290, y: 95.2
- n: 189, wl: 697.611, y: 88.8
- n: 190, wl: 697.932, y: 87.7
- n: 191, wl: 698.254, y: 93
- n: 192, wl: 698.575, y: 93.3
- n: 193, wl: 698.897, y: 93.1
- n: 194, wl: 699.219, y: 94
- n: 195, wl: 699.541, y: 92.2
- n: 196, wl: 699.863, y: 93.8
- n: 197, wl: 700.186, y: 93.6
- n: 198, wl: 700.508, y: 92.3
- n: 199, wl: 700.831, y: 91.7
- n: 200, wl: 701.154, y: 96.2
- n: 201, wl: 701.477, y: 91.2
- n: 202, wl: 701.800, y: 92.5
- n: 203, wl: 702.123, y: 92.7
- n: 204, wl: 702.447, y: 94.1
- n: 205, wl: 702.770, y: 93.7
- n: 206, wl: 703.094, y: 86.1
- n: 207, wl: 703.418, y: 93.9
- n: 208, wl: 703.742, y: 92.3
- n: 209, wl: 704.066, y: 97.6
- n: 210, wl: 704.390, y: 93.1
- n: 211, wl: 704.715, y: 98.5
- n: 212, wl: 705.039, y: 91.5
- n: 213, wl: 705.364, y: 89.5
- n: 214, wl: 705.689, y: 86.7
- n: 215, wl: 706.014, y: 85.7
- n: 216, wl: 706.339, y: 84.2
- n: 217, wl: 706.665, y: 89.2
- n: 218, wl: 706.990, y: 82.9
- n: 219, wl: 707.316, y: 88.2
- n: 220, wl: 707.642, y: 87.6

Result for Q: -0.21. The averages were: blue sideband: 90.1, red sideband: 90.5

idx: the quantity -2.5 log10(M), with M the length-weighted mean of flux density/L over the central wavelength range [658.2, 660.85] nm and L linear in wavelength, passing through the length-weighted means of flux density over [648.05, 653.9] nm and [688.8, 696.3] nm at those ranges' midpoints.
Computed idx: -0.14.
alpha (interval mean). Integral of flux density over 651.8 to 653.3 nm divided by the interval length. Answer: 91.1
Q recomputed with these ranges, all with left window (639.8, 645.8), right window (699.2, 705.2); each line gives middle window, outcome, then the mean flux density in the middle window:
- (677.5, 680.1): 0.062 mag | 86.7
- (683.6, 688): 0.036 mag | 89.2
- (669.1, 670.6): 0.023 mag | 89.3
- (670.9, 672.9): -0.065 mag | 97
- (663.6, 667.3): 0.029 mag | 88.5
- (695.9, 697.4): 0.038 mag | 89.7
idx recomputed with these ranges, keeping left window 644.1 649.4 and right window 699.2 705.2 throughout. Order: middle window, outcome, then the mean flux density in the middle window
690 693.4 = 0.02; 91.1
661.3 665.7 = 0.01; 89.5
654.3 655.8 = -0.12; 100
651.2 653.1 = -0.01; 91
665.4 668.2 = 0.03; 88.6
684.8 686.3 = 0.04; 88.9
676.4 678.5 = 0.05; 87.3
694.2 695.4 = 0.01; 91.8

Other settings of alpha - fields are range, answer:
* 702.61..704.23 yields 92.7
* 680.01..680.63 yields 88.7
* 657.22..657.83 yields 106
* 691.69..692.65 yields 86.4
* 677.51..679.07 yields 85.8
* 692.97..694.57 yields 88.3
